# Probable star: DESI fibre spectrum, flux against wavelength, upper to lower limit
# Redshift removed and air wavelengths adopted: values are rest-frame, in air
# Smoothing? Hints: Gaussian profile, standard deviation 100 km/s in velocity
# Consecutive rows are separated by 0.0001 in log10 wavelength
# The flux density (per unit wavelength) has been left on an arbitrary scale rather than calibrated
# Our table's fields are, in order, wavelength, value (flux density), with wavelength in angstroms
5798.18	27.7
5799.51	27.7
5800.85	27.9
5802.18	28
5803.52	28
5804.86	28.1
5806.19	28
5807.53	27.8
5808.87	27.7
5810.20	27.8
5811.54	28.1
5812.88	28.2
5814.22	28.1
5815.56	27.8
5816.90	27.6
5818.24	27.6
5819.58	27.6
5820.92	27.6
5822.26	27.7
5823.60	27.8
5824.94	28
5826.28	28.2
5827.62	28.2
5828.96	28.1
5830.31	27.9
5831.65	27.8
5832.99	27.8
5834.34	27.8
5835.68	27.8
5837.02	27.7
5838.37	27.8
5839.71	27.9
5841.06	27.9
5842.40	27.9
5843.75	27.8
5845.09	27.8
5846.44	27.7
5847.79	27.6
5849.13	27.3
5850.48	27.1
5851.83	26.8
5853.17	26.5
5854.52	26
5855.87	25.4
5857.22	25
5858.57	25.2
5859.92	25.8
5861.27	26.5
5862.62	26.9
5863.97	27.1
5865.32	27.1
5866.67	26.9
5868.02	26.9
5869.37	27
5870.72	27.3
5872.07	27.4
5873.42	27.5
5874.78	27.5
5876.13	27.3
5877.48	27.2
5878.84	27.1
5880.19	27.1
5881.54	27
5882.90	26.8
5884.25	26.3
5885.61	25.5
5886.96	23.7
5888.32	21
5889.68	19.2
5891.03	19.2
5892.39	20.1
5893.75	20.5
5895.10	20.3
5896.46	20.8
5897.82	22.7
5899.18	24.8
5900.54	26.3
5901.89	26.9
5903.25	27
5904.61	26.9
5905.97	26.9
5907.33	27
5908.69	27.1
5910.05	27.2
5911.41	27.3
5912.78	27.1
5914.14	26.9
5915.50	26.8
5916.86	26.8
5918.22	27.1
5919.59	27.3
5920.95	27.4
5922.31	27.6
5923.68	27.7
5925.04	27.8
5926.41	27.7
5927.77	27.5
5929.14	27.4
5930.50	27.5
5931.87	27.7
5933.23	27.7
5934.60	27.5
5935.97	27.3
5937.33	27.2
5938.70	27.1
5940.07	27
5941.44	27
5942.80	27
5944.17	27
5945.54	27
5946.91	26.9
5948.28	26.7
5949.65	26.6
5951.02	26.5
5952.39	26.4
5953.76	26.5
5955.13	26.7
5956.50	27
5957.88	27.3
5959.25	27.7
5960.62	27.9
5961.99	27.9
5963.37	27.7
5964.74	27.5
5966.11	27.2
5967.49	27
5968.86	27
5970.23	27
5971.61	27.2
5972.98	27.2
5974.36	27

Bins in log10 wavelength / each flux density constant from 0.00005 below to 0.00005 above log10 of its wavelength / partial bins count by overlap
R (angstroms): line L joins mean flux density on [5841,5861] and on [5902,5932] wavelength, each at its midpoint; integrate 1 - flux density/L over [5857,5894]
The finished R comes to 2.0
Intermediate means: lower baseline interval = 26.7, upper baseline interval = 27.2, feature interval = 25.5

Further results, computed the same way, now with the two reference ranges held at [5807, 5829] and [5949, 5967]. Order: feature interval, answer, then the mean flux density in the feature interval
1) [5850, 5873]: 0.9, 26.5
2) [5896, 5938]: 0.8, 26.8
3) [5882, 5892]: 1.6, 23.1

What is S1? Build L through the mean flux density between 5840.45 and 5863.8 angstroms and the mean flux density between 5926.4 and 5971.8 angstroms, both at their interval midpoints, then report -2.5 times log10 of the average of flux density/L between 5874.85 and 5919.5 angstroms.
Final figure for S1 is 0.074 mag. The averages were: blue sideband 26.8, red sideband 27.2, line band 25.2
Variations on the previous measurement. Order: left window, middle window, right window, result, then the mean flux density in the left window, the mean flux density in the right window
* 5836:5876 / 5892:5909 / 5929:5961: 0.11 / 27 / 27.1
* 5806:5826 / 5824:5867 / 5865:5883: 0.01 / 27.8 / 27.2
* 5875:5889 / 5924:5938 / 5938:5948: -0.03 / 26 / 27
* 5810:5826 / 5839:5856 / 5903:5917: 0.01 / 27.8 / 27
